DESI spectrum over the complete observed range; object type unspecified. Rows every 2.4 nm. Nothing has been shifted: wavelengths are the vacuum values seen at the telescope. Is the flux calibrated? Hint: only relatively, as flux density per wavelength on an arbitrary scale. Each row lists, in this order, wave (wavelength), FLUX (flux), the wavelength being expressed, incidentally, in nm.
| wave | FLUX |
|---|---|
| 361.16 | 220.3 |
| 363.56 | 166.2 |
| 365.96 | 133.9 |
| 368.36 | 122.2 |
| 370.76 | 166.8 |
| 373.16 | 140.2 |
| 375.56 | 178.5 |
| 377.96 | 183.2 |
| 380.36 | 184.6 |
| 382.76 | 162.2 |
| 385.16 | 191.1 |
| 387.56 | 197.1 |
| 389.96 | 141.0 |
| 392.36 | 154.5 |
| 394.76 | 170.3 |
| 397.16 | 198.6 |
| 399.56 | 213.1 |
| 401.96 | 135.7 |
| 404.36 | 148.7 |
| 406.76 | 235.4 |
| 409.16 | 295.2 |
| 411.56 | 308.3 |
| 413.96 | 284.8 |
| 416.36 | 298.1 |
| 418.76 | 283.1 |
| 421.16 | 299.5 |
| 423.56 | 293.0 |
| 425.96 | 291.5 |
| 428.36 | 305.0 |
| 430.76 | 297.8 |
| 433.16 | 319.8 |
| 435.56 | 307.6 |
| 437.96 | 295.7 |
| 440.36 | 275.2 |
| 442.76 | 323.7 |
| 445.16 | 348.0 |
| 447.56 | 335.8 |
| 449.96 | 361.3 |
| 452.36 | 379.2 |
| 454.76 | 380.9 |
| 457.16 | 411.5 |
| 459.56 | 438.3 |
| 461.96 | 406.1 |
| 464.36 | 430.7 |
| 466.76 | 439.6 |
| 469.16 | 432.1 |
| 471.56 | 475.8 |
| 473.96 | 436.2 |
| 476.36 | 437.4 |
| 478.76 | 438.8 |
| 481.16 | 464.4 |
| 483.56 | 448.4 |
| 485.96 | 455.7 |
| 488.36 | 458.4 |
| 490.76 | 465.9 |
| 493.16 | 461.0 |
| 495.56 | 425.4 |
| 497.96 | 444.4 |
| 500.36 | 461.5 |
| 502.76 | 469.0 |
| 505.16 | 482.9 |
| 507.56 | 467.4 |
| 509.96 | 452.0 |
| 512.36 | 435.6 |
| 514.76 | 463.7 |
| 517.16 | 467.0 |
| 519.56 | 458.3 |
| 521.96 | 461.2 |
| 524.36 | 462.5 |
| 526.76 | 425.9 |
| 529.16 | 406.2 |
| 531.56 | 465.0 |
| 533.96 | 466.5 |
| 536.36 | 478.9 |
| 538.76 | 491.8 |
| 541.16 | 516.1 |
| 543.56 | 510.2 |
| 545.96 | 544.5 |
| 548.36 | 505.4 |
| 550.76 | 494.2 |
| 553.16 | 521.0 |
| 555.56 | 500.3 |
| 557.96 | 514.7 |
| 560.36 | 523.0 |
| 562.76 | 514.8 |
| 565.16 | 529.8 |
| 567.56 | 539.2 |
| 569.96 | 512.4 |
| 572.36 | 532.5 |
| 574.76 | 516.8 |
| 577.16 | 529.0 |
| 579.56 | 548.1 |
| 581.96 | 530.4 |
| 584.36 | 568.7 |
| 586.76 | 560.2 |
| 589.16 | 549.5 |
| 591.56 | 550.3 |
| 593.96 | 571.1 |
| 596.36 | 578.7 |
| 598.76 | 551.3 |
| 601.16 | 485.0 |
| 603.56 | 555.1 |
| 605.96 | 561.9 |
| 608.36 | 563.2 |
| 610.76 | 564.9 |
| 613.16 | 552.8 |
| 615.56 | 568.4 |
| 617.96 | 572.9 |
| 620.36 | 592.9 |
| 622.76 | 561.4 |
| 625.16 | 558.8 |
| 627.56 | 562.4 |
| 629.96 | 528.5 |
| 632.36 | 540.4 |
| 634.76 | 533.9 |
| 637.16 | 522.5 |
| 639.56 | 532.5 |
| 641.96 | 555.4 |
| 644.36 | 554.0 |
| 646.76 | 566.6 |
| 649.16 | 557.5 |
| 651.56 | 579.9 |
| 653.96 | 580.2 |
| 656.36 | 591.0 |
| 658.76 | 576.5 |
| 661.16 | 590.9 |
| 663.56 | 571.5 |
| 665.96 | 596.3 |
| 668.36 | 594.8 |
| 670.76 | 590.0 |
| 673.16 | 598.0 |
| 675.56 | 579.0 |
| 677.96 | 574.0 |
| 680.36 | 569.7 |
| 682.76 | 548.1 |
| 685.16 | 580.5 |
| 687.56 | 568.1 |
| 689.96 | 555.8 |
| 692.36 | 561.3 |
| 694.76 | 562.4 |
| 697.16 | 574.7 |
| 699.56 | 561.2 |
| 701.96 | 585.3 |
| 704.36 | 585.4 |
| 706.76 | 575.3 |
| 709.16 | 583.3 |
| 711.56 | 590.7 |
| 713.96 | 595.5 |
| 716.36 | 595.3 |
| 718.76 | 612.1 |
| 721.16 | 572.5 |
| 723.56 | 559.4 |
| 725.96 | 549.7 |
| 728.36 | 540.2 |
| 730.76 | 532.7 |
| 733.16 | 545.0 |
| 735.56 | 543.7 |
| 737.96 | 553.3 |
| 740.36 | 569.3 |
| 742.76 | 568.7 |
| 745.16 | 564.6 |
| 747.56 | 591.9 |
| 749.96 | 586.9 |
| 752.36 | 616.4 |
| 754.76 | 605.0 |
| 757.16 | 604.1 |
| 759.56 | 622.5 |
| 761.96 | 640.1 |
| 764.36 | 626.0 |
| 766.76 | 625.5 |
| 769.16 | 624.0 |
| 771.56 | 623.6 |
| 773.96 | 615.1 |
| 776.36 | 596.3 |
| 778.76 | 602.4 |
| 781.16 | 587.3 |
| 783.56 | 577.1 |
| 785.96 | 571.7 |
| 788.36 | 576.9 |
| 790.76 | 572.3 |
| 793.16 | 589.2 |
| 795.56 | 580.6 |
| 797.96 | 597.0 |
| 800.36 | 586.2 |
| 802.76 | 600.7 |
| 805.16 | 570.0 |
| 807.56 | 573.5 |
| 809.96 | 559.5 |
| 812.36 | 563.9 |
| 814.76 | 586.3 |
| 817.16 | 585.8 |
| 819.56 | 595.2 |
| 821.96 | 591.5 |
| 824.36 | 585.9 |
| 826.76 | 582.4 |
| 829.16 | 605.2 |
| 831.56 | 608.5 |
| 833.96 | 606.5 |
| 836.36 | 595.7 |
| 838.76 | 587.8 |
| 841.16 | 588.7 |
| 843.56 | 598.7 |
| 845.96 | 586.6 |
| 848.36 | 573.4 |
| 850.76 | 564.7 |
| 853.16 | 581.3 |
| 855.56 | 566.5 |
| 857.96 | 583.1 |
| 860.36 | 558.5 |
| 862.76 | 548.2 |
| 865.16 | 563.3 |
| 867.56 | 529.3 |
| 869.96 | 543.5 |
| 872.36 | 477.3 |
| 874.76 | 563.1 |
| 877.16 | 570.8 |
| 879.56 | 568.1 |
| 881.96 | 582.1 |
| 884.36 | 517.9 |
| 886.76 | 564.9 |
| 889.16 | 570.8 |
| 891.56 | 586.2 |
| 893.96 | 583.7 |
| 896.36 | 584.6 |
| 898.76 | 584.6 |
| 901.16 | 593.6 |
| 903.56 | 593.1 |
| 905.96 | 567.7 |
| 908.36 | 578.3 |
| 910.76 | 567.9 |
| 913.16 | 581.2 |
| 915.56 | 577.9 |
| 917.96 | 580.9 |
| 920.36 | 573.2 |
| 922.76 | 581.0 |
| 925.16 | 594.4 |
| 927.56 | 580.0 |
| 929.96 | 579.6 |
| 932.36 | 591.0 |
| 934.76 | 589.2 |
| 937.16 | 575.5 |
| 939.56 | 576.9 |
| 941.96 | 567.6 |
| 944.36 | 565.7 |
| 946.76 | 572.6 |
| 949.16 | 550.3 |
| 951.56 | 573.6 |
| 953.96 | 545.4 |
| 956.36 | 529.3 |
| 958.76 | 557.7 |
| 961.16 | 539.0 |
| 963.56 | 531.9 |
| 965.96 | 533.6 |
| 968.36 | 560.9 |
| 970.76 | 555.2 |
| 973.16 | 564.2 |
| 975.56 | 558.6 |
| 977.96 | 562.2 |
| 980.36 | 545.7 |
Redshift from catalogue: 0.020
